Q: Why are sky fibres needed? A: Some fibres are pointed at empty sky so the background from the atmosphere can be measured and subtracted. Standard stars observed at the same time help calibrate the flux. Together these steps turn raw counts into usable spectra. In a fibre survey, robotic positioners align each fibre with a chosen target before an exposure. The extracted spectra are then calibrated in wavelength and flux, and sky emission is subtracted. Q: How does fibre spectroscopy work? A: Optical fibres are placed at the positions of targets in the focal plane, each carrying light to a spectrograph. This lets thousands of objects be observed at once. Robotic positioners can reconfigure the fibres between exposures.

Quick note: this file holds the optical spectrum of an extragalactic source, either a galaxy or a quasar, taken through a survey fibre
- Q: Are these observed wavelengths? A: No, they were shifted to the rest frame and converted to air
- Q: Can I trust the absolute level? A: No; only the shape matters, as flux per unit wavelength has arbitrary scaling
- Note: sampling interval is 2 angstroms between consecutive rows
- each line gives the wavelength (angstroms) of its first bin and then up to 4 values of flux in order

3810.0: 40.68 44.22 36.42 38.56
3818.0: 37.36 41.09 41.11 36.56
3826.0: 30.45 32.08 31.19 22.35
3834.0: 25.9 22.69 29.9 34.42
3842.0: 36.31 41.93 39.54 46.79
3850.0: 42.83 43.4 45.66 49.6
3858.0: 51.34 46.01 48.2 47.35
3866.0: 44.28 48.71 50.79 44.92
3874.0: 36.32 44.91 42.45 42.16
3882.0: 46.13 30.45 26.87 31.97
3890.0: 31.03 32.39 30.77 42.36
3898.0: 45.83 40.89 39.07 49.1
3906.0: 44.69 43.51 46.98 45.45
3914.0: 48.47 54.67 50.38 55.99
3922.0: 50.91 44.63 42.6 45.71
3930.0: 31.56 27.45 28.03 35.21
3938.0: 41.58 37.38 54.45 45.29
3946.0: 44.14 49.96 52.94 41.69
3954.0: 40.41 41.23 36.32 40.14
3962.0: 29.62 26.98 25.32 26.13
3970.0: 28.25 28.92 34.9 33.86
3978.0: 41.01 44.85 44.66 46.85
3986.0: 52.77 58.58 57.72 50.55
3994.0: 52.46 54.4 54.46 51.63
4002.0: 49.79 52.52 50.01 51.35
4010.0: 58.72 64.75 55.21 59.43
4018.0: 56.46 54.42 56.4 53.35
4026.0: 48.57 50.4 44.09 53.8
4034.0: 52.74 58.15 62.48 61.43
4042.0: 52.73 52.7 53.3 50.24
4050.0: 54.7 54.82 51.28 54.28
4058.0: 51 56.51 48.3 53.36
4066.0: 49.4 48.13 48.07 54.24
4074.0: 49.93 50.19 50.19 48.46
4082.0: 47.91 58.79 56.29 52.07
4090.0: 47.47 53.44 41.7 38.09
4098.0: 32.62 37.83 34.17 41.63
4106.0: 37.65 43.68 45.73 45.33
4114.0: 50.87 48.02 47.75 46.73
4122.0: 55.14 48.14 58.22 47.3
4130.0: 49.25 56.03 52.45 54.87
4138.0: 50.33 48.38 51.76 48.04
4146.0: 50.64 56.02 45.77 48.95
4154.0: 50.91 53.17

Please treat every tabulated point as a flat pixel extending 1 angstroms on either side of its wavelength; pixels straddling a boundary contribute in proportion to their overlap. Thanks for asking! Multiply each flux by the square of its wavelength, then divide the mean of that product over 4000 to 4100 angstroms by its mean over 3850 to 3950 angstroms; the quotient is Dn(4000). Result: 1.3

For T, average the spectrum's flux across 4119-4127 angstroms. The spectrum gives 52.1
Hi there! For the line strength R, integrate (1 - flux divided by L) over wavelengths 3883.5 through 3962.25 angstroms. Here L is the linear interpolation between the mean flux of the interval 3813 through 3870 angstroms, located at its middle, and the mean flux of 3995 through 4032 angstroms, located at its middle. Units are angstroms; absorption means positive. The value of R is 7.8 angstroms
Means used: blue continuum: 39.2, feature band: 41.5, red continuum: 53.7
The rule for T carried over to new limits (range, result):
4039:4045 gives 55.6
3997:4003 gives 52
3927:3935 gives 33.2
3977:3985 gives 44.3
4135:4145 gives 50.7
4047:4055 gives 52.8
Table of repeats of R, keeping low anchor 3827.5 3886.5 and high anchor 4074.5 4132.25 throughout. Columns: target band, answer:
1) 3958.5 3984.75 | 5.3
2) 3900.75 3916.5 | -1.7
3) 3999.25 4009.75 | -1.7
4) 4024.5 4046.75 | -4.2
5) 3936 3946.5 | -0.3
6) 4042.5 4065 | -3.5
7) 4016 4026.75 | -2.3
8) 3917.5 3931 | -1.2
